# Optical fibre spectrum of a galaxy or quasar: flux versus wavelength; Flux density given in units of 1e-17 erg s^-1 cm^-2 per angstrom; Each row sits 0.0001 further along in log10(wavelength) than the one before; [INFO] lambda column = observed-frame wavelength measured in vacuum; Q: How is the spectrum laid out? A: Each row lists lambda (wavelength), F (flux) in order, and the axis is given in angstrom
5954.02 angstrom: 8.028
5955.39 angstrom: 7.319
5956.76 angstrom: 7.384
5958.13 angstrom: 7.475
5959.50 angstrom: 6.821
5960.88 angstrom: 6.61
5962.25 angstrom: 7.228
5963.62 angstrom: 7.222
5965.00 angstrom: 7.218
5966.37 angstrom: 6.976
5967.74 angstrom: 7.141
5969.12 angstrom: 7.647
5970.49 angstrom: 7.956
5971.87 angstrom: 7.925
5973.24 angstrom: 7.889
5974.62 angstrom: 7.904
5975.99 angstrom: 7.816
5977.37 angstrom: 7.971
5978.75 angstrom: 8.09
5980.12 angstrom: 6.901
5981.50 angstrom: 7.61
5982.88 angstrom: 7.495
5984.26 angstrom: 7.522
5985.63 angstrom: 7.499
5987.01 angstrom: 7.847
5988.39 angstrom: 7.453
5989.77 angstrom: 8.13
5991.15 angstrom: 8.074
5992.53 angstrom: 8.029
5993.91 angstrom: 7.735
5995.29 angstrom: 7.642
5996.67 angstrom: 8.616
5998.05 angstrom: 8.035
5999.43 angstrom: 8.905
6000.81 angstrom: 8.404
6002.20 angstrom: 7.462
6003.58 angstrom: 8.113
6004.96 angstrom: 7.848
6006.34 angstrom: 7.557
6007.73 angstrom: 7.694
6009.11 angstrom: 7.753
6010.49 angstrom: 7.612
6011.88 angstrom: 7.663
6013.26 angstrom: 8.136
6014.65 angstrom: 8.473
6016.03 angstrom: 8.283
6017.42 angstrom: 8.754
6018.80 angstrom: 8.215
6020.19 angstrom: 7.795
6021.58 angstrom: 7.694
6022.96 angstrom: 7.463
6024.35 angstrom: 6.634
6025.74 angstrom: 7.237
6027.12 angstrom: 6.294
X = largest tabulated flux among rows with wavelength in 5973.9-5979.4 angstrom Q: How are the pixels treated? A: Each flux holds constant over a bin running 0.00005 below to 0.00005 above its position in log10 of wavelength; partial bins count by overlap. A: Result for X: 8.09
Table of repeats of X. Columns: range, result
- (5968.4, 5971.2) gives 7.956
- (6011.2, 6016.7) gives 8.473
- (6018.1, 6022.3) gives 8.215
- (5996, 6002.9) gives 8.905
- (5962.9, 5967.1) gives 7.222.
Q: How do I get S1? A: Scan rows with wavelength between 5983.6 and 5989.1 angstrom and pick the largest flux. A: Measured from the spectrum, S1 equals 7.847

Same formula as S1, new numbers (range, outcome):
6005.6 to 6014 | 8.136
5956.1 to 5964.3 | 7.475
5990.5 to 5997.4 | 8.616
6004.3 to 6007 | 7.848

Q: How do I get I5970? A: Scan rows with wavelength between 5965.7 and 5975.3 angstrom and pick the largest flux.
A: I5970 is 7.956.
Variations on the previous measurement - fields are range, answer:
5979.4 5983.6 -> 7.61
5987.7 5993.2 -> 8.13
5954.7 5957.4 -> 7.384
